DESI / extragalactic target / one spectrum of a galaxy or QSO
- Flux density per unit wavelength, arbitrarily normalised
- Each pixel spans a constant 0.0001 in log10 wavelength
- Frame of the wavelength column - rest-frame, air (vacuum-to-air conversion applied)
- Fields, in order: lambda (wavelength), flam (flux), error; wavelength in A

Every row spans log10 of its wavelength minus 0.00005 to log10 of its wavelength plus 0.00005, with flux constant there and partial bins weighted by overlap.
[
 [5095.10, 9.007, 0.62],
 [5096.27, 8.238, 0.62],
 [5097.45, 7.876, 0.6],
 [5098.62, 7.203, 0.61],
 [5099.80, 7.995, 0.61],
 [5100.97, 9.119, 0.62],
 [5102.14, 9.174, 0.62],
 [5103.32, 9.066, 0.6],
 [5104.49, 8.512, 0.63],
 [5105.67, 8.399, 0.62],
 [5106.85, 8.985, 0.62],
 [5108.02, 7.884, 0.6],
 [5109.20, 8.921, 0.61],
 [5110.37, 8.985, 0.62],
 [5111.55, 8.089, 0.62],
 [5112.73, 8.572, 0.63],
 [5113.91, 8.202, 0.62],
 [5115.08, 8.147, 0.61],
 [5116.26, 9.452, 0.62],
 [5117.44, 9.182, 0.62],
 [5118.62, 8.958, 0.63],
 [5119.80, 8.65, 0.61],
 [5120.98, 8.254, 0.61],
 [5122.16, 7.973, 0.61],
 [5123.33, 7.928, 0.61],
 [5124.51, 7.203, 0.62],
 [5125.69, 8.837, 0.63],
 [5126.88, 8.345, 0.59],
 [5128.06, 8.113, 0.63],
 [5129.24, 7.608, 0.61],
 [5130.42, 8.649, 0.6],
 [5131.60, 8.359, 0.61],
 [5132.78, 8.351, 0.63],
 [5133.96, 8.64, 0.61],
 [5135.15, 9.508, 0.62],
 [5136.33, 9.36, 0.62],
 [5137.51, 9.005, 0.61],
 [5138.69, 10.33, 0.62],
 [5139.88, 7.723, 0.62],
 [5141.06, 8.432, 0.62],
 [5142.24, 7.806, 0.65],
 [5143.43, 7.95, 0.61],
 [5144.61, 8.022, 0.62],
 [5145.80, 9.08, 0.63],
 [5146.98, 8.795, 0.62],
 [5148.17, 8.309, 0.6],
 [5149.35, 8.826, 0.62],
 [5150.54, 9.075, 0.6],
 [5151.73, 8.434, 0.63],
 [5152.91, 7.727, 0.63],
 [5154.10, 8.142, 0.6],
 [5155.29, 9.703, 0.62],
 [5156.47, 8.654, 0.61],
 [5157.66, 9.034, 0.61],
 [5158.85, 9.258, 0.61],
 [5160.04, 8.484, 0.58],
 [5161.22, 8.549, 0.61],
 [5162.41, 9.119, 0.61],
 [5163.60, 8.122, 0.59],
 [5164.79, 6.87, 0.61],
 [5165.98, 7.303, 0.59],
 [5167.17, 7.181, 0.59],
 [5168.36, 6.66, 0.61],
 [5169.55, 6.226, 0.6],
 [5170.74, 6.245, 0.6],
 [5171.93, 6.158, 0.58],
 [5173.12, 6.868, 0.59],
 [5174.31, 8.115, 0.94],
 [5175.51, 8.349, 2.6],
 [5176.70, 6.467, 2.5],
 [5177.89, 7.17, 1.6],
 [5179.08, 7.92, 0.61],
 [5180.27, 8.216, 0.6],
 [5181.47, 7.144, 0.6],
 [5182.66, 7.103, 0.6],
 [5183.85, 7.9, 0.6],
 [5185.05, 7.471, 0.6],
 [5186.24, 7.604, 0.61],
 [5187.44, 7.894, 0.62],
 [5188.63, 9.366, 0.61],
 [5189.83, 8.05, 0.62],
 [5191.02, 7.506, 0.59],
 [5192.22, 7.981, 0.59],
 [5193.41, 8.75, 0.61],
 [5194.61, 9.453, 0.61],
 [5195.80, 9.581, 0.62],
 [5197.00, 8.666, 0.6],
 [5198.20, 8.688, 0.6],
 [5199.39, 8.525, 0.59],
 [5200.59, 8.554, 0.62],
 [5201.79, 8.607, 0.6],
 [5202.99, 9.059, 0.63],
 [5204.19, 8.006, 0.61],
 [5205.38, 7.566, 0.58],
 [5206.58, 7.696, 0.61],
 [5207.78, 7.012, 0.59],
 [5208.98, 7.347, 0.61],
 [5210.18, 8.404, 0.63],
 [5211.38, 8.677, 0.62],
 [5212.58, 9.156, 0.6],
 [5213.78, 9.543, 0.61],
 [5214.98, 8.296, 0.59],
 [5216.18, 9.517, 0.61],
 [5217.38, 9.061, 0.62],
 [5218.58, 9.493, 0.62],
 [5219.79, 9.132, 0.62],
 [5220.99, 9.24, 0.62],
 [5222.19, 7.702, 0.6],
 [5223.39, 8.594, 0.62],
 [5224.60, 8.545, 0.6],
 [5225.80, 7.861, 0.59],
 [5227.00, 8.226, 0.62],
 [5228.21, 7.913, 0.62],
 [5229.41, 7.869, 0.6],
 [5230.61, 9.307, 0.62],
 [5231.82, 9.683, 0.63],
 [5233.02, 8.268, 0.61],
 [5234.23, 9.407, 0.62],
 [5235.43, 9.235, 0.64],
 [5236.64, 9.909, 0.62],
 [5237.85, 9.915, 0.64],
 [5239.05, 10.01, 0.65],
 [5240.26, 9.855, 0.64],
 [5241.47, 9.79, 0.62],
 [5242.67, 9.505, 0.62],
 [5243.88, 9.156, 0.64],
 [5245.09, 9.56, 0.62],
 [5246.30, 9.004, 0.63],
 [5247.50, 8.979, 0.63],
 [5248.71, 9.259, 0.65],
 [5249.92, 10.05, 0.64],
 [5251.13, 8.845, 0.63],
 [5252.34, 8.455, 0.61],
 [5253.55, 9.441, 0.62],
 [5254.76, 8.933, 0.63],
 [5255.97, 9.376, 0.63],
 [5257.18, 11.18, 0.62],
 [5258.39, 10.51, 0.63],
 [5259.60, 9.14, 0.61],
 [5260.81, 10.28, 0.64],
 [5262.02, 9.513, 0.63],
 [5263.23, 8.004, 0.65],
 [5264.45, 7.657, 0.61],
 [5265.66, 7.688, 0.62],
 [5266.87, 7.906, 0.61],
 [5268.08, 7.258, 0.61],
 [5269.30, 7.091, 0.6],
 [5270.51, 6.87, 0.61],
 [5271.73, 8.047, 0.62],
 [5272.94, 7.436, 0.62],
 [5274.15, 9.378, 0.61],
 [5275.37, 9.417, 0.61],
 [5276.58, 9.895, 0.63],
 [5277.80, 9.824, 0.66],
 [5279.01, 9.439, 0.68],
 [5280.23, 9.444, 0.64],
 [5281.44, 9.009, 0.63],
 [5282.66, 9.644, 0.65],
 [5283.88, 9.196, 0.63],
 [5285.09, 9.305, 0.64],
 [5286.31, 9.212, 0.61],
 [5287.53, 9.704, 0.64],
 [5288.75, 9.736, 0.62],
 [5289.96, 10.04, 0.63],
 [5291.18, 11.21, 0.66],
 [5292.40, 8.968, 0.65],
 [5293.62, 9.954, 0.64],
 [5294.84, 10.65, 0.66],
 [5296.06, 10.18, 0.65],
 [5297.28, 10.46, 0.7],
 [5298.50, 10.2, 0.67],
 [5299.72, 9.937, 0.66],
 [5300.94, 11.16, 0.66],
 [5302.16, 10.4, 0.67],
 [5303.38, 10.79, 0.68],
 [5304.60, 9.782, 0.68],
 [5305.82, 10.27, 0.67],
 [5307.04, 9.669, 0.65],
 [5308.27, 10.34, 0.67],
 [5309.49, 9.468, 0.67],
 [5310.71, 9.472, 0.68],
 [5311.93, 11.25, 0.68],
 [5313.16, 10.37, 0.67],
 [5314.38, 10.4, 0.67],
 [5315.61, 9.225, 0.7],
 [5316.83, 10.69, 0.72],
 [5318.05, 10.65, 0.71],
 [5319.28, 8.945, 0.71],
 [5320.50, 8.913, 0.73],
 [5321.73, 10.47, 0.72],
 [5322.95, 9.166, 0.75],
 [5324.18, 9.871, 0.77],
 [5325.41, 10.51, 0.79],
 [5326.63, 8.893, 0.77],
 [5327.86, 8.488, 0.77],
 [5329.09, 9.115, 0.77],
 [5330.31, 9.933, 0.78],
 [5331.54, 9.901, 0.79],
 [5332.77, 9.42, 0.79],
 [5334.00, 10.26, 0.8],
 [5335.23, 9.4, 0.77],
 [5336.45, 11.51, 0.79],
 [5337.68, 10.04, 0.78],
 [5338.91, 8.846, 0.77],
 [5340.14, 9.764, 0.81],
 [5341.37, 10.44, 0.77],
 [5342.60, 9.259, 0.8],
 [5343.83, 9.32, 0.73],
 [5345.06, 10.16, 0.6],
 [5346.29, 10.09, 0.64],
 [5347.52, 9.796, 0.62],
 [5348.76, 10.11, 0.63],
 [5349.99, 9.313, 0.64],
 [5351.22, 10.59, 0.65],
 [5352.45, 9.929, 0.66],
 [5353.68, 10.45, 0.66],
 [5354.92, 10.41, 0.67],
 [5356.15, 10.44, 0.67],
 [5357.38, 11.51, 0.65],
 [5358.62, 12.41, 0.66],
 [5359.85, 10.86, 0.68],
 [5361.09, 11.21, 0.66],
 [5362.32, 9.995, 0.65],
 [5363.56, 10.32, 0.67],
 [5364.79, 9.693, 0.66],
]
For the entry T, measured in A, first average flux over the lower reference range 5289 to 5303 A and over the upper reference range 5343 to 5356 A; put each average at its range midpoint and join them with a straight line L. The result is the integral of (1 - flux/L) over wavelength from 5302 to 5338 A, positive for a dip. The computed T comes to 0.9 A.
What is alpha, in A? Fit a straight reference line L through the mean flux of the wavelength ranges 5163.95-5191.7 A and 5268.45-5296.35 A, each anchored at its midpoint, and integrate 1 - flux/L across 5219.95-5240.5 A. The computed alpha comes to -1.4 A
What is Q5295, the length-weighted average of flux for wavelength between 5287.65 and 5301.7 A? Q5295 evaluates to 10.2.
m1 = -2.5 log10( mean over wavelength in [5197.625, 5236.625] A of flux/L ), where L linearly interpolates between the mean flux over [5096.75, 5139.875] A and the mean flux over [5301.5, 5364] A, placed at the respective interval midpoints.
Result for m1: 0.08 mag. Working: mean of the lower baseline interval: 8.54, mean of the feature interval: 8.59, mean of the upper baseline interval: 10.1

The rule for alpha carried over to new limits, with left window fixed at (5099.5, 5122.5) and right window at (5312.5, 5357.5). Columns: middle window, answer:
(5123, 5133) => 0.7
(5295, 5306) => -0.8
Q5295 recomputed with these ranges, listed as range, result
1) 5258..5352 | 9.59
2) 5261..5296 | 9.02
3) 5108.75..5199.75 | 8.24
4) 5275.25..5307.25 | 9.92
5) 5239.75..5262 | 9.52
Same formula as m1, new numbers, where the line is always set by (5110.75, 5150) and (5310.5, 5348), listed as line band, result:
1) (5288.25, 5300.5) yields -0.06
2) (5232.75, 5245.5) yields -0.04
